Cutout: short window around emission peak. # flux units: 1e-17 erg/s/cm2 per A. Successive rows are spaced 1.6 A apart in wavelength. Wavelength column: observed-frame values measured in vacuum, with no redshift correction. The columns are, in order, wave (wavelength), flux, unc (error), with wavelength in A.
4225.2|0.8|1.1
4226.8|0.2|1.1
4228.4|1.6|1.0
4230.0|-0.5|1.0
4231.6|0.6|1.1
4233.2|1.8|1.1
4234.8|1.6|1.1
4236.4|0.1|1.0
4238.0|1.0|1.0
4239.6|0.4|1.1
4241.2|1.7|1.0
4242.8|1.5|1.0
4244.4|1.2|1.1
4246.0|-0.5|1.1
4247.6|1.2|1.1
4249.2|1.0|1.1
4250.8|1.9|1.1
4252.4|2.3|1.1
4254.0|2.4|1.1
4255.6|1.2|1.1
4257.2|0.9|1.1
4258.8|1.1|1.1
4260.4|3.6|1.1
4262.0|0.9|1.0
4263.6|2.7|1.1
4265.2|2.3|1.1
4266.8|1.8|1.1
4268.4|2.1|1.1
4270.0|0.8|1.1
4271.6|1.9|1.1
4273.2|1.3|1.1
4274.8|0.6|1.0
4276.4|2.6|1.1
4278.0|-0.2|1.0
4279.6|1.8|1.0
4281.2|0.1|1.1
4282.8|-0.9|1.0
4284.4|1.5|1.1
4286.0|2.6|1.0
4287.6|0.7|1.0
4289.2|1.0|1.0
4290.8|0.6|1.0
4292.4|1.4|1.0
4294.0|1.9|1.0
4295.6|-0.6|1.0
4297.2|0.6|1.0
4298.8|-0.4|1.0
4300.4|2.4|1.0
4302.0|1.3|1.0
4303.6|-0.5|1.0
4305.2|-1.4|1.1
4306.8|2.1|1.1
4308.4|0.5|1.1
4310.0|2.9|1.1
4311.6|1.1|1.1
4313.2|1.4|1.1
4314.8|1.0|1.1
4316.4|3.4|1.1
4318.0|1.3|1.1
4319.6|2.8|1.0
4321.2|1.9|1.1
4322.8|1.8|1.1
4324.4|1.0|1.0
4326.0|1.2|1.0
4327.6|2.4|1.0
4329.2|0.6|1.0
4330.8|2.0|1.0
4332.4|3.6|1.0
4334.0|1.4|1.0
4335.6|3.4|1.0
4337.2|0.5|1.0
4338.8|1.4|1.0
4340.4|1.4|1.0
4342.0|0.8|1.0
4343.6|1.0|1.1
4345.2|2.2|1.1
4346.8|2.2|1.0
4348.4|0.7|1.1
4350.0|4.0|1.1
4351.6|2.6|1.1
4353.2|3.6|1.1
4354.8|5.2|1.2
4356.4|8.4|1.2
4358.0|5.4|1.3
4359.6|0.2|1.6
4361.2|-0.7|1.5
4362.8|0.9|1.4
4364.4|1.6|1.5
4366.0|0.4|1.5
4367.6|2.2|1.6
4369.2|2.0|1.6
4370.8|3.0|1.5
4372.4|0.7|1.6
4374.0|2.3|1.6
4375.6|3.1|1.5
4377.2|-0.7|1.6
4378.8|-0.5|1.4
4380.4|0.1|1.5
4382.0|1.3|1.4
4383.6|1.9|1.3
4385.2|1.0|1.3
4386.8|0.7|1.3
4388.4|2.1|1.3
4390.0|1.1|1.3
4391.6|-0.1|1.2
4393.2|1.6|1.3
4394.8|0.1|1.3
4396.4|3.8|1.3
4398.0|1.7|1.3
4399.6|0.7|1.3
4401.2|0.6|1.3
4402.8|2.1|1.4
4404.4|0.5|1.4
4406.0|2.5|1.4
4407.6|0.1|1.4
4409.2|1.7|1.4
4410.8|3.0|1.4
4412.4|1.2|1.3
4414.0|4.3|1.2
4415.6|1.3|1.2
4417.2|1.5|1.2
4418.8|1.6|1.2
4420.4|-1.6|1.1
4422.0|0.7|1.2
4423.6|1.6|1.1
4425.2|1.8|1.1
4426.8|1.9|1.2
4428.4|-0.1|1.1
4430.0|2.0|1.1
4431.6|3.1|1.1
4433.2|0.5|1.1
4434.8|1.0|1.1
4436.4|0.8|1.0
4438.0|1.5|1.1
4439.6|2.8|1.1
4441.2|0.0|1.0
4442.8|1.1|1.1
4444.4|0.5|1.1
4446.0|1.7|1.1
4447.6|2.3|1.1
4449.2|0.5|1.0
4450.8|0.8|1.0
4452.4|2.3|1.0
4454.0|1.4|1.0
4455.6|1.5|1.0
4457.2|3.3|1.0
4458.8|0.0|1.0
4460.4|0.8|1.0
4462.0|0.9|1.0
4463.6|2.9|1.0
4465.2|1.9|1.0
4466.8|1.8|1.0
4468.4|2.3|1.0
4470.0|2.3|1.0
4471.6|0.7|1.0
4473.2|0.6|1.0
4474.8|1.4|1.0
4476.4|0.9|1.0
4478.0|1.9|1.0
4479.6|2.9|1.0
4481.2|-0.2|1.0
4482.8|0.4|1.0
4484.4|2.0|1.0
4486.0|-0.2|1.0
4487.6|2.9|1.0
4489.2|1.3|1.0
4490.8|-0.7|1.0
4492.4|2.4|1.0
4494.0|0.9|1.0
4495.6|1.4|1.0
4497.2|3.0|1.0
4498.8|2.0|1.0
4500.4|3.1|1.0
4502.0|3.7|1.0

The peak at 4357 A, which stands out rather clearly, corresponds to [O II] 3727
